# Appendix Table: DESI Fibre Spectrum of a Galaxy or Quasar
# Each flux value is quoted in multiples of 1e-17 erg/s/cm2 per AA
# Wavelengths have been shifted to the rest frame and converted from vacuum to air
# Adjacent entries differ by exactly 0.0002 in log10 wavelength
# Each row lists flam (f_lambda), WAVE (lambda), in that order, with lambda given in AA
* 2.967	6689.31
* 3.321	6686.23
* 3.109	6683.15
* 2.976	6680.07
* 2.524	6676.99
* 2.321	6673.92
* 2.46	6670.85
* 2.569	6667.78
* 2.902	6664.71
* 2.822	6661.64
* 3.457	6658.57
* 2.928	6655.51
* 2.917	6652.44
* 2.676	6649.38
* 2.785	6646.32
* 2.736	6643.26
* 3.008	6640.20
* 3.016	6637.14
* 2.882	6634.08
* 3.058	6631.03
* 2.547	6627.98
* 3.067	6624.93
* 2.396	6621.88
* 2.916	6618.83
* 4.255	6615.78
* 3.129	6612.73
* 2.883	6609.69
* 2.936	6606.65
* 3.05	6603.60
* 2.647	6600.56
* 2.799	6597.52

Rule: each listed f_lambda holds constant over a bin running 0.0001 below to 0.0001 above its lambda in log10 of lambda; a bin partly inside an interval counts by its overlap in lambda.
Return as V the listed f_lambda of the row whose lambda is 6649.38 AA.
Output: 2.676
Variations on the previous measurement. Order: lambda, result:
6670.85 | 2.46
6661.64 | 2.822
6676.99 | 2.524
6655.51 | 2.928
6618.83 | 2.916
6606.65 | 2.936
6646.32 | 2.785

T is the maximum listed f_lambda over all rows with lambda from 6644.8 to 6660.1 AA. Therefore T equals 3.457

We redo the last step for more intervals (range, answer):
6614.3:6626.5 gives 4.255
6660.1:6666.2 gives 2.902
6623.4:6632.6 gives 3.067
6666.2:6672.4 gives 2.569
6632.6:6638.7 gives 3.016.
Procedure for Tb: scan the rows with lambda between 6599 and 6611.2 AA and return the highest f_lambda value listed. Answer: 3.05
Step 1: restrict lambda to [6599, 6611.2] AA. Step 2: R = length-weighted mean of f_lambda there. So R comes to 2.88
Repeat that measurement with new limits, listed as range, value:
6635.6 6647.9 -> 2.88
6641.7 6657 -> 2.81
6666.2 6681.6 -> 2.57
